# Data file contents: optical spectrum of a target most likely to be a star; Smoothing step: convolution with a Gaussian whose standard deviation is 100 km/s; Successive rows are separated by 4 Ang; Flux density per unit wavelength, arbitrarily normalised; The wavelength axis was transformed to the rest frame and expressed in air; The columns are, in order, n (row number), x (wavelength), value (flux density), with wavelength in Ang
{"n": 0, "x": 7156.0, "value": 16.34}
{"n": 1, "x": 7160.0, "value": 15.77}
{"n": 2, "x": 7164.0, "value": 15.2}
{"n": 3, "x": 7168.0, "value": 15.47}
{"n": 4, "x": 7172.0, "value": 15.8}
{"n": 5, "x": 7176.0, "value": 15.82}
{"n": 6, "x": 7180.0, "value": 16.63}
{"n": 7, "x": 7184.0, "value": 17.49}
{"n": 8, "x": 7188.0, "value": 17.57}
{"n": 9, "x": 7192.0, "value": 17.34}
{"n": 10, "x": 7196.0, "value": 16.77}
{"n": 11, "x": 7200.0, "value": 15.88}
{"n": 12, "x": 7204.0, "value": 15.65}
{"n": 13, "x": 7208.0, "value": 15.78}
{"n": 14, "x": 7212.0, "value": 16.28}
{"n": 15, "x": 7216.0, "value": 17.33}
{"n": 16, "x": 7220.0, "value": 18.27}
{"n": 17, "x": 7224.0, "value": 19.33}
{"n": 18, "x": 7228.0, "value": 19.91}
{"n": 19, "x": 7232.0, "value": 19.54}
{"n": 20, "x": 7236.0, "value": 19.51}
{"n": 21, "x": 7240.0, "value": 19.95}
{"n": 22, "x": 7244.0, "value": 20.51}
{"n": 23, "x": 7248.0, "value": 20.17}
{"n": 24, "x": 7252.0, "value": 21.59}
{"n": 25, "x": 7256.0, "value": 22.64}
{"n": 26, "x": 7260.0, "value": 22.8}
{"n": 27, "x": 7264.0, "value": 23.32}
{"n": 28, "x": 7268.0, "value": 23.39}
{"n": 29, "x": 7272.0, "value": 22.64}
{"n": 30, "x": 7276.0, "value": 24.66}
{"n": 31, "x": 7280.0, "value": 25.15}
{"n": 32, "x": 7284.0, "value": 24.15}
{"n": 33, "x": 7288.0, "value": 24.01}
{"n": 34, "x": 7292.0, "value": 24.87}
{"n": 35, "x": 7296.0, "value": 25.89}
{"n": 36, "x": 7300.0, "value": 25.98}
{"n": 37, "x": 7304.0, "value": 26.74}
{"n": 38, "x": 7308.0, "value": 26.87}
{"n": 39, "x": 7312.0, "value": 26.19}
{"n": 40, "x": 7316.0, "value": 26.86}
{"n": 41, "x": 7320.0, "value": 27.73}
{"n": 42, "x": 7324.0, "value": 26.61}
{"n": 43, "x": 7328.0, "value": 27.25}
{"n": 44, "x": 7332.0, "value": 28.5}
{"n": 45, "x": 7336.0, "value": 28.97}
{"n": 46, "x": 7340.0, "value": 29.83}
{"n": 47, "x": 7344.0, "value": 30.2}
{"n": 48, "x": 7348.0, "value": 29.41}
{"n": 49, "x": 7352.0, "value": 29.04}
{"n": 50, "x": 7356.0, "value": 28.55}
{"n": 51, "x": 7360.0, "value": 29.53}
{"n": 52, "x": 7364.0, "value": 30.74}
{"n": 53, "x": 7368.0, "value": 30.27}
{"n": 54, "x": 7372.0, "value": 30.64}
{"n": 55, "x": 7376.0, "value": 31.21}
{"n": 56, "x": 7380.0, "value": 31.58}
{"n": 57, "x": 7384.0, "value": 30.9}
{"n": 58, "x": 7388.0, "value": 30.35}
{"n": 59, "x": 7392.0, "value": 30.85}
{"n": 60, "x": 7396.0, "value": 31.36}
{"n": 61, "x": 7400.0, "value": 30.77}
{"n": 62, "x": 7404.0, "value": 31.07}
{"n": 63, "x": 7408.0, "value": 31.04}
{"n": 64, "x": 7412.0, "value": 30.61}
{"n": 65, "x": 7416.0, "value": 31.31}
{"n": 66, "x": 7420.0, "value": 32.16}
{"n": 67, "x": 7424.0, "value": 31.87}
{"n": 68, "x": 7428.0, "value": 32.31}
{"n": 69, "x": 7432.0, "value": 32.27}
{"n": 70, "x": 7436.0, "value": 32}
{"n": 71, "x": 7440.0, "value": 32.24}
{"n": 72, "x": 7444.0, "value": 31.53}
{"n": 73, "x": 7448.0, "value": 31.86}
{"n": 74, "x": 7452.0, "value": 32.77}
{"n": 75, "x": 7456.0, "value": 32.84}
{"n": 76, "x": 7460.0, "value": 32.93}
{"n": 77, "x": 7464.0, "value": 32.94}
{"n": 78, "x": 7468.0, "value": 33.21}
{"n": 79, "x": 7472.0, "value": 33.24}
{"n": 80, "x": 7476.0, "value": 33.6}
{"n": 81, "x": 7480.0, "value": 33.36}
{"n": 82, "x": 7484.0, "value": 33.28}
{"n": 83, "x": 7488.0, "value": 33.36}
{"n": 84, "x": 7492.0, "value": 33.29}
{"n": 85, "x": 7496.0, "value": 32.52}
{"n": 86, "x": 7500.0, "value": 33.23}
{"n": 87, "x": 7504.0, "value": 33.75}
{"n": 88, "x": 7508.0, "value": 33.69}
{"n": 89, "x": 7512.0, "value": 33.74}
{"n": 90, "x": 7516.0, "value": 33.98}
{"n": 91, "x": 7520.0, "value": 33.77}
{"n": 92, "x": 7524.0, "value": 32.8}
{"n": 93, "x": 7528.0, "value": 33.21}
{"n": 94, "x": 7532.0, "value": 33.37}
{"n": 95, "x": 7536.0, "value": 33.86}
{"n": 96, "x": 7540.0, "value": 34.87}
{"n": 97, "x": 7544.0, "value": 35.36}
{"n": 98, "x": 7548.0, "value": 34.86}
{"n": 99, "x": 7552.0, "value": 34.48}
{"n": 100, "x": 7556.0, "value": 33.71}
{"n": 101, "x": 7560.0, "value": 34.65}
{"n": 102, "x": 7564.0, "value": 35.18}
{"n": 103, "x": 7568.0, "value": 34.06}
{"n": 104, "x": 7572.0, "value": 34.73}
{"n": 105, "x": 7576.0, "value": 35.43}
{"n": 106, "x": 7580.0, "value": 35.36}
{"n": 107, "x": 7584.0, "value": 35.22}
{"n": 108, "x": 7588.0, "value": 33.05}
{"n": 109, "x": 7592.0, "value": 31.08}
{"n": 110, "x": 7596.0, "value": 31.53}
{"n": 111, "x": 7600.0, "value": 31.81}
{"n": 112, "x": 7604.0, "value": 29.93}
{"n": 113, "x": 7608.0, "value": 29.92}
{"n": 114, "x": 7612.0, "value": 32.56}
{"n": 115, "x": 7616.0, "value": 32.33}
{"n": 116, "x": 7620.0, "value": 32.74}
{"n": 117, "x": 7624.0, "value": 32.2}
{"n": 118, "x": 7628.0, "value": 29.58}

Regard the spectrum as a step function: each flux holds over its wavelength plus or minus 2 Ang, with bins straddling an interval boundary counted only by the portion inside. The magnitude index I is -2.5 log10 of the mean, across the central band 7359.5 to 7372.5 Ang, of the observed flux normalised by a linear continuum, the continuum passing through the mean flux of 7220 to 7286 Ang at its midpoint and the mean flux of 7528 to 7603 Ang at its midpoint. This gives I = -0.16 mag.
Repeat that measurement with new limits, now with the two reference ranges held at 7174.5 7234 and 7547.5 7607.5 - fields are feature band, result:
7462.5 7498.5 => -0.13 mag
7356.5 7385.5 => -0.24 mag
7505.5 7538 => -0.08 mag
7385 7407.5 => -0.20 mag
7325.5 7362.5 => -0.23 mag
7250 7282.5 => -0.16 mag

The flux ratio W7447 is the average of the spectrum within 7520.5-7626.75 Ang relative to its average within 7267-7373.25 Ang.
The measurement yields 1.23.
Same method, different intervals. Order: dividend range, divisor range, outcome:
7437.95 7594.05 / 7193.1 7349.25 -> 1.46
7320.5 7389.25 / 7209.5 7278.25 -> 1.43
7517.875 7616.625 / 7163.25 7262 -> 1.84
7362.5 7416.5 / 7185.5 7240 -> 1.74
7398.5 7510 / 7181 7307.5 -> 1.56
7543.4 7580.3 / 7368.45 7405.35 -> 1.12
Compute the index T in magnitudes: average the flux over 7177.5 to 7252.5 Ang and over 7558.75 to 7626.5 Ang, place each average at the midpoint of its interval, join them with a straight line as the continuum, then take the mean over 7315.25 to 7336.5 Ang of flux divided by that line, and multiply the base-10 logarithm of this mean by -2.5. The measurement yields -0.22 mag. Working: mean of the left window 18.1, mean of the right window 33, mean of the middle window 27.6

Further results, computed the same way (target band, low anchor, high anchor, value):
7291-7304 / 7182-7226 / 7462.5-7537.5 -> -0.16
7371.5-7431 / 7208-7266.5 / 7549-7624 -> -0.19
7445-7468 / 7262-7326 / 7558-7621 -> -0.11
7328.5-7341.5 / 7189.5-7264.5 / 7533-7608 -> -0.22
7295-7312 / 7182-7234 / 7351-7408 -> -0.07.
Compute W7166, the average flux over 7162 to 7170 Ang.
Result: 15.3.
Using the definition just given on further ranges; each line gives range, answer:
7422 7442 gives 32.1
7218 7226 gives 18.8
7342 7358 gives 29.3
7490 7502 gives 33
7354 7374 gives 29.9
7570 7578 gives 35.1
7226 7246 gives 19.9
